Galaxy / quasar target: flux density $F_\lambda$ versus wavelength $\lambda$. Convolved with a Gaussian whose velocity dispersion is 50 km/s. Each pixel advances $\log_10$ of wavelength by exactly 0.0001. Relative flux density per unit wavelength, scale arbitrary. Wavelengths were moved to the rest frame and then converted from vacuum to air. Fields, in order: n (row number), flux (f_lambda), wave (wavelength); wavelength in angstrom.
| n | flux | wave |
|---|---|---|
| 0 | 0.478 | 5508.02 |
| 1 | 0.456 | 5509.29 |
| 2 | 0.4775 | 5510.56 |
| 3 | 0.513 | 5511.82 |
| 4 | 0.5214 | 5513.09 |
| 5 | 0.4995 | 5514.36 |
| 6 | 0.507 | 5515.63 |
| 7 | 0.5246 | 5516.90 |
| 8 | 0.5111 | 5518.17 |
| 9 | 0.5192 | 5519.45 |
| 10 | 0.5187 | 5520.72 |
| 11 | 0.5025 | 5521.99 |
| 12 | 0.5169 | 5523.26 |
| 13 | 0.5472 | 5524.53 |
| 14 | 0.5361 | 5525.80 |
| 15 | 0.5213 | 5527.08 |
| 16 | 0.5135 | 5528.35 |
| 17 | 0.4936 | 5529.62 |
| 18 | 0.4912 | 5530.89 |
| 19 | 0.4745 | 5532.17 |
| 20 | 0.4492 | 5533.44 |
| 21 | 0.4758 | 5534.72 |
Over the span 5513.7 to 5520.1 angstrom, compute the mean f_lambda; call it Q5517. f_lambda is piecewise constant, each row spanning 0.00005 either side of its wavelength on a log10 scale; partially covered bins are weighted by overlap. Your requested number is 0.512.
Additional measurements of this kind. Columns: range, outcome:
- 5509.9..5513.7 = 0.504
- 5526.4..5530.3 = 0.51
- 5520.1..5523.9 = 0.513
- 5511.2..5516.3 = 0.51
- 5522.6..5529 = 0.527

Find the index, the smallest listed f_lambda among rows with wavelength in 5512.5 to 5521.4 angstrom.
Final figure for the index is 0.4995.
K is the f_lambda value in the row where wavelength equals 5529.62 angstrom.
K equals 0.4936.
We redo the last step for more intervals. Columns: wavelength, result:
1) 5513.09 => 0.5214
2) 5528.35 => 0.5135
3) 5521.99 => 0.5025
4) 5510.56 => 0.4775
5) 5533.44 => 0.4492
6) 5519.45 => 0.5192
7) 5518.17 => 0.5111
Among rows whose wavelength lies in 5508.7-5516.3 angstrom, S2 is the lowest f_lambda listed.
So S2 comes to 0.456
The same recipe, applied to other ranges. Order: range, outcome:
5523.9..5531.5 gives 0.4912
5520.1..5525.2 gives 0.5025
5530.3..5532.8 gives 0.4745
